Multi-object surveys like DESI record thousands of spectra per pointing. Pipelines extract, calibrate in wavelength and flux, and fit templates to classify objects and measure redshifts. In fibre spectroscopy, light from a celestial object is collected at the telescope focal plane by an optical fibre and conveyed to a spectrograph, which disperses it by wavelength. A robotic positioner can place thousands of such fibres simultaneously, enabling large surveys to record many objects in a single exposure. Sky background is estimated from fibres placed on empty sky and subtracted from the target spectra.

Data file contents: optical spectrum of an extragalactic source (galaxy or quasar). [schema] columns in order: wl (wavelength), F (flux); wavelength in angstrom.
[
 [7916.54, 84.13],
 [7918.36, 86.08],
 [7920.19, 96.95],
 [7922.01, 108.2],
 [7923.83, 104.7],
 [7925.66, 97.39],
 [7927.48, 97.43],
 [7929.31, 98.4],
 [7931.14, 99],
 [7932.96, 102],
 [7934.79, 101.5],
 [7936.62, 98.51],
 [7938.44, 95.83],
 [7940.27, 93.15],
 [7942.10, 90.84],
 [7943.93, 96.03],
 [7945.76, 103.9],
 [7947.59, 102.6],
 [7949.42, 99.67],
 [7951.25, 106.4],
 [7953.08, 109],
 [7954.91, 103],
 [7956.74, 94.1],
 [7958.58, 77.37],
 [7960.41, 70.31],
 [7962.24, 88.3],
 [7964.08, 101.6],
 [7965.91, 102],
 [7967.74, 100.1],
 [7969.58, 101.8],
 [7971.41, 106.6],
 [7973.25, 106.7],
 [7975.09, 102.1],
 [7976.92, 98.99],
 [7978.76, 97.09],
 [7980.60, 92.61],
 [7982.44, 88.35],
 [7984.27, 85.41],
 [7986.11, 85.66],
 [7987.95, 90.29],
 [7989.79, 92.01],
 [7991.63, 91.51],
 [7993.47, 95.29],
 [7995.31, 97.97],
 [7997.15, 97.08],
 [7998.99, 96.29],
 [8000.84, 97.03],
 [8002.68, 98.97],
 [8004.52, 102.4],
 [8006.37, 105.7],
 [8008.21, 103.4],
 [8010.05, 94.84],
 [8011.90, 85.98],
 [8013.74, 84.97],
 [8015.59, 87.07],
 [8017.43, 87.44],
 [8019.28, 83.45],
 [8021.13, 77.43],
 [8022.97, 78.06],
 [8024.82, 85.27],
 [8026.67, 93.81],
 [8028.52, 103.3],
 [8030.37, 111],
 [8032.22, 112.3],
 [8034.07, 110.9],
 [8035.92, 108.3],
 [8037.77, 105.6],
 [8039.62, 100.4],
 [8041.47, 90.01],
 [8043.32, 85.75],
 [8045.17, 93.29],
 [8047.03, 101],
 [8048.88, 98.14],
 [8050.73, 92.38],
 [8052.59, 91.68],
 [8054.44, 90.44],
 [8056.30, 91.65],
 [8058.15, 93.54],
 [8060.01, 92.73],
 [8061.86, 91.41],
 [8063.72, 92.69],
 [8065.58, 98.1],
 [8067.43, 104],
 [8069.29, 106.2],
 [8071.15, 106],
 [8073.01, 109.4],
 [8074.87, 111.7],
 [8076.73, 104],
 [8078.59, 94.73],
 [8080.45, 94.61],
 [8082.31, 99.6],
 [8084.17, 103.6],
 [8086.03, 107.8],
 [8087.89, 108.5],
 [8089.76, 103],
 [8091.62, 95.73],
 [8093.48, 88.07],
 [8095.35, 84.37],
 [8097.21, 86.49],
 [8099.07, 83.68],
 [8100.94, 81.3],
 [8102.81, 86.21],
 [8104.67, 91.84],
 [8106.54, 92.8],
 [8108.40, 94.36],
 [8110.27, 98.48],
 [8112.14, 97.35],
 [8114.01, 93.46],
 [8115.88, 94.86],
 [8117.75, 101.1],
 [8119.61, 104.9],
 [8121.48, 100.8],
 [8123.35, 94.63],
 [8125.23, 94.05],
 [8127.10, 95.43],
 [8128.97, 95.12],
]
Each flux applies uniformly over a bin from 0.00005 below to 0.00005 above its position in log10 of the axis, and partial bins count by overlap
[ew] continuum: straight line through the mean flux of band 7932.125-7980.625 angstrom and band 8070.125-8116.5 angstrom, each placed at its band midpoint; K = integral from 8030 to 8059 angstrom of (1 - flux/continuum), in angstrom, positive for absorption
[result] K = -0.4 angstrom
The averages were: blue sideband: 97.9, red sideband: 96.5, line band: 98.3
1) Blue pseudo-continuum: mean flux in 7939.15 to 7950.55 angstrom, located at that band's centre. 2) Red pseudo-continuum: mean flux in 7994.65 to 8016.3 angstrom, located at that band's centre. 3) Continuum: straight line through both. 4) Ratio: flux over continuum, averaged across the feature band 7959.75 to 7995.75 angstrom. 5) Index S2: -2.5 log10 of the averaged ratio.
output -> 0.022 mag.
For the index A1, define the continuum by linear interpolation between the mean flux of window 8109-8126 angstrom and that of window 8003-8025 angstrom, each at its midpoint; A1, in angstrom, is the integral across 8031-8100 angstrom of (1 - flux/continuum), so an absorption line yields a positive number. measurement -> -3.24 angstrom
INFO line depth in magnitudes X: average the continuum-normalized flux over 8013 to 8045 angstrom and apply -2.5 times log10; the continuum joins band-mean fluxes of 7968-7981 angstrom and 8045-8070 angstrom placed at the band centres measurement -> 0.03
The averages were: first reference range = 101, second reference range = 95.5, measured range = 94.5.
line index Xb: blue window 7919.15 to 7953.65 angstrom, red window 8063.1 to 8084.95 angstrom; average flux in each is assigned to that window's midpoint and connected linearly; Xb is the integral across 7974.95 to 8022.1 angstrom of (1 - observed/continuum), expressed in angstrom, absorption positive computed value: 3.77 angstrom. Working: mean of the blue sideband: 99.9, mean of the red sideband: 102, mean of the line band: 92.9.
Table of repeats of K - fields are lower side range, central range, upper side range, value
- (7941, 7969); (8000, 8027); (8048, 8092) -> 1.9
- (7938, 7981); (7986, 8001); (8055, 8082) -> 0.6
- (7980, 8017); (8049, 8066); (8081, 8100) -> 0.4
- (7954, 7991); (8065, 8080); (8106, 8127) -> -1.2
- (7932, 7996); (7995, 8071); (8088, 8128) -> -0.6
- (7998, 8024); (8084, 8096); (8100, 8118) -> -0.8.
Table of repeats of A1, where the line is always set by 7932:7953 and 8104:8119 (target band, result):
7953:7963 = 1.0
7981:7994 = 1.2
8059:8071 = -0.1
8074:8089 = -1.0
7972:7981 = -0.1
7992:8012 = 0.0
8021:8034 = 0.1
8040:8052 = 0.4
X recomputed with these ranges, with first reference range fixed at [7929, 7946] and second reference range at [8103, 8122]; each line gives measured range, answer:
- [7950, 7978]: 0.00 mag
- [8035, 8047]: -0.01 mag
